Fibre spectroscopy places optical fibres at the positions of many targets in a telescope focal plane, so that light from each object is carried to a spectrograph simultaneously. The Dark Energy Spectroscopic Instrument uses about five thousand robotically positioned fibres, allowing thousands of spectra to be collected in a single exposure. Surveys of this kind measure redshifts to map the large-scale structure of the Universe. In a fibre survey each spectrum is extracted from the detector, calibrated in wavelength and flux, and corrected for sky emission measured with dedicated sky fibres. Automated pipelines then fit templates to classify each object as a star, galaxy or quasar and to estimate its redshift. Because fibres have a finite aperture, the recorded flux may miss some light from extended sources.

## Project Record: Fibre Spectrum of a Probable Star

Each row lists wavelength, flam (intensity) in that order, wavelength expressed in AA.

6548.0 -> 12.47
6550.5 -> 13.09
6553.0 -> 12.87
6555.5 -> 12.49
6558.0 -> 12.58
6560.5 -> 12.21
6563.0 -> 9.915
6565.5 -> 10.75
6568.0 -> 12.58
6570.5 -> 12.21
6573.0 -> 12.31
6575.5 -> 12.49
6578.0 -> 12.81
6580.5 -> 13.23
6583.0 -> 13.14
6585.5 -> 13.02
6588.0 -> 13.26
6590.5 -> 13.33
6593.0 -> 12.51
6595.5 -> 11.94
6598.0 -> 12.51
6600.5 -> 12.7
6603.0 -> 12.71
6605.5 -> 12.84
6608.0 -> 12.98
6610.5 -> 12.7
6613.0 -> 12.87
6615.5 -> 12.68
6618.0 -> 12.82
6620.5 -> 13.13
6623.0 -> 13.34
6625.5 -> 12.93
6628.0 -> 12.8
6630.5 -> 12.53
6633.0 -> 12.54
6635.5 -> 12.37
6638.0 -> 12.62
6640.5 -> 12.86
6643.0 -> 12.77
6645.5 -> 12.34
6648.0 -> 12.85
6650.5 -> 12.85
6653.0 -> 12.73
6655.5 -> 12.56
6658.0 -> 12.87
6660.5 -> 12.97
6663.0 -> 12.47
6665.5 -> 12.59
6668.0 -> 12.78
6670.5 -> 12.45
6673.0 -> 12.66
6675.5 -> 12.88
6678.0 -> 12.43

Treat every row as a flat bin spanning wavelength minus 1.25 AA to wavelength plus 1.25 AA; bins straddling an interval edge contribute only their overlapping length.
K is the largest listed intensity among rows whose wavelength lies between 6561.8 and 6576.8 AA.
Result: 12.58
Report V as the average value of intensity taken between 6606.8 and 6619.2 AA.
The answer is 12.8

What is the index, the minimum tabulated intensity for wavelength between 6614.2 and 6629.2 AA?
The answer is 12.68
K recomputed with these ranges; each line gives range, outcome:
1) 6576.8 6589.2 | 13.26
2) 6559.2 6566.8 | 12.21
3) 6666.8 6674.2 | 12.78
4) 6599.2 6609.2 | 12.98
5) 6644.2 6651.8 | 12.85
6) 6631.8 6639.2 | 12.62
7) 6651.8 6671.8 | 12.97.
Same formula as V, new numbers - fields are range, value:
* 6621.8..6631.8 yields 12.9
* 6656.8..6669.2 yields 12.7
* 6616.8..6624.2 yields 13.1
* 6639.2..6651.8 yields 12.7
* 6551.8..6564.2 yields 12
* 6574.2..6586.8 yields 12.9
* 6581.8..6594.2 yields 13.1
